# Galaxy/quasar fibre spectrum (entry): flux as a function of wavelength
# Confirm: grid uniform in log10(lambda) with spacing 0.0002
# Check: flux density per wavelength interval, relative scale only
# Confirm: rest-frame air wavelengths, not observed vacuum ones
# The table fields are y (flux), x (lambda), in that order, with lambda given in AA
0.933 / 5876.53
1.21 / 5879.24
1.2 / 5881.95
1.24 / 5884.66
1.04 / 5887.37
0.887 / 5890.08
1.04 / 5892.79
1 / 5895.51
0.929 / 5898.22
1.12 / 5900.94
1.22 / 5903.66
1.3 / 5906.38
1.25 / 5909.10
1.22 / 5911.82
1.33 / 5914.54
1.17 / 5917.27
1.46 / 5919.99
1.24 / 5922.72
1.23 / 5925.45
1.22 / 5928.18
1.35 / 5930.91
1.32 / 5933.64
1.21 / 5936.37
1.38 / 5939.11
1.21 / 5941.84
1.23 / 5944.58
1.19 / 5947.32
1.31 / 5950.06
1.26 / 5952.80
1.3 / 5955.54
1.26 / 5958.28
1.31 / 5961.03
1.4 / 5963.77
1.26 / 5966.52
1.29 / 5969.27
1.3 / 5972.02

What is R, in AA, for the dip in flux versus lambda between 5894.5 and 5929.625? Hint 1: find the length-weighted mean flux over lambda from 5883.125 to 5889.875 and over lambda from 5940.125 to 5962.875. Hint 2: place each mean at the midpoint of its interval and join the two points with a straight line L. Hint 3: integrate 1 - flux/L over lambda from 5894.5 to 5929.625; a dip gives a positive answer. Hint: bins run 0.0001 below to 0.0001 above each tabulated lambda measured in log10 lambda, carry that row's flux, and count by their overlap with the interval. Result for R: -1.3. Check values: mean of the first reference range 1.1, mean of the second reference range 1.26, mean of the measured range 1.21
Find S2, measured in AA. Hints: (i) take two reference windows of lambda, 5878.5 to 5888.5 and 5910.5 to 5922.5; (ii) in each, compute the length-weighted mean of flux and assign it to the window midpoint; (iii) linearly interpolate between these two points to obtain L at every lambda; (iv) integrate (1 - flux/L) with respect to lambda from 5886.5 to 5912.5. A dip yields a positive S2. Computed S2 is 2.8 AA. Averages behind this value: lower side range 1.17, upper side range 1.29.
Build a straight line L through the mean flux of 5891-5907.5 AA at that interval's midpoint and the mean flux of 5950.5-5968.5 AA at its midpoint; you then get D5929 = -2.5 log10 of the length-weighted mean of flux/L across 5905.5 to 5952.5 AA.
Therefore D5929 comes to -0.07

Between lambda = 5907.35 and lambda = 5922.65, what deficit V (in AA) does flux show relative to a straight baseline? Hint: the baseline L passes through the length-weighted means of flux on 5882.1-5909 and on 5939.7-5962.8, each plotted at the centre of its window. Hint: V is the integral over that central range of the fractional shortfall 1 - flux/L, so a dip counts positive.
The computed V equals -1.65 AA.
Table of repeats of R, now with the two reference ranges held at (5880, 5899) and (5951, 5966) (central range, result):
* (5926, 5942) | -0.9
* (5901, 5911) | -1.1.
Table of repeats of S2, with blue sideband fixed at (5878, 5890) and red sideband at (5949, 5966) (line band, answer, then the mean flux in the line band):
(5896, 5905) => 0.7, 1.08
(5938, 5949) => 0.2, 1.25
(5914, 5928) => -0.6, 1.28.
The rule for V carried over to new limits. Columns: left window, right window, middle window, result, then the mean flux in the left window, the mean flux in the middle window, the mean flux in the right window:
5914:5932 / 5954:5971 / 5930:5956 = 0.4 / 1.28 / 1.27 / 1.3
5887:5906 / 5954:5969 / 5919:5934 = -1.7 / 1.05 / 1.3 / 1.3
